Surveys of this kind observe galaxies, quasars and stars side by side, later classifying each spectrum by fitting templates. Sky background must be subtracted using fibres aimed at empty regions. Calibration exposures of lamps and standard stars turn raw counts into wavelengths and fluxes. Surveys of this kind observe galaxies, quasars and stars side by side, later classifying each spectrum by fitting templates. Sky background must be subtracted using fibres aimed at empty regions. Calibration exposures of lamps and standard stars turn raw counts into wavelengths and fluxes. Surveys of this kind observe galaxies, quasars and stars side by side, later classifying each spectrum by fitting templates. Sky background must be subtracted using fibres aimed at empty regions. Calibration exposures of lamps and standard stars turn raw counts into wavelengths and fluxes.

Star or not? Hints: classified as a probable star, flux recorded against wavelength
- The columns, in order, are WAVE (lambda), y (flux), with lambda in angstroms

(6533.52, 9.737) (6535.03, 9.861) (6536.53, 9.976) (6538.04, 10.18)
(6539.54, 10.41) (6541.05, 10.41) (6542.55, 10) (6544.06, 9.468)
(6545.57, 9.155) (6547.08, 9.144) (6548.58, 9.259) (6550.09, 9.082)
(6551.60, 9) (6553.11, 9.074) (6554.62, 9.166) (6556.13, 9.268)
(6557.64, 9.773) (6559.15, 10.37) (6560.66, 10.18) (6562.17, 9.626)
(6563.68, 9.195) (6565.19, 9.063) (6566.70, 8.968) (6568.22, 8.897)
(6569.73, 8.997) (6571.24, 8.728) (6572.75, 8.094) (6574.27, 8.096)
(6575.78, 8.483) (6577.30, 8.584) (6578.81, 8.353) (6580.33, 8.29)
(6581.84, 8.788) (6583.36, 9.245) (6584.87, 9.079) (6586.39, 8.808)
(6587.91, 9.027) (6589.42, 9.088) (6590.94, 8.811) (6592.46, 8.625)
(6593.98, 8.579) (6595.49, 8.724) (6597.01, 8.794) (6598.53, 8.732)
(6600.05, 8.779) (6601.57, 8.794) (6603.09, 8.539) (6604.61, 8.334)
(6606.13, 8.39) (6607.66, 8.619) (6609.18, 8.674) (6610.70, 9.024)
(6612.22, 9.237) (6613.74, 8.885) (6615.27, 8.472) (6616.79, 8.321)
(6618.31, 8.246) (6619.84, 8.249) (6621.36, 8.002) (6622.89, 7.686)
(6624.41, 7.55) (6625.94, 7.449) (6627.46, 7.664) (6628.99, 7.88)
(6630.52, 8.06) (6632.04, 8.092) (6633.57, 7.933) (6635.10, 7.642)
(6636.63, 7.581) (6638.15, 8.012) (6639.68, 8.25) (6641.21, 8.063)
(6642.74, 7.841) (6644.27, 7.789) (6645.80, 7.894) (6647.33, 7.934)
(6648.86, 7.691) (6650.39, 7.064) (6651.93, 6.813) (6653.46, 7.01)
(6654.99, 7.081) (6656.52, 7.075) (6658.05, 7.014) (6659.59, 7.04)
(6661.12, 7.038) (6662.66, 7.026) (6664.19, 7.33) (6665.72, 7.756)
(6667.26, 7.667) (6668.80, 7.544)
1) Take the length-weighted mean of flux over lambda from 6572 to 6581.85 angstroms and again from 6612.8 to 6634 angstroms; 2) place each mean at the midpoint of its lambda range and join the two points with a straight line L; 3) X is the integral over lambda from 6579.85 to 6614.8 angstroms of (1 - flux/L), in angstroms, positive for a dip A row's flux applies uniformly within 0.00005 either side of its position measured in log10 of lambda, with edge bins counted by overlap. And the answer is -2.4 angstroms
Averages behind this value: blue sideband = 8.35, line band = 8.78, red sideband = 8.05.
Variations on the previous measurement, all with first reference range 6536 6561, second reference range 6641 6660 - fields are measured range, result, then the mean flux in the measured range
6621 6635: 0.15 angstroms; 7.8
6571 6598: 0.48 angstroms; 8.68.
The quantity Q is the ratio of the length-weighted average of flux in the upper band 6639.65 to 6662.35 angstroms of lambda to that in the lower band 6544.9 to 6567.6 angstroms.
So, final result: 0.8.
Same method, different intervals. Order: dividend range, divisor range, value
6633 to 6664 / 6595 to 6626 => 0.88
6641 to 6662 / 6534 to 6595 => 0.80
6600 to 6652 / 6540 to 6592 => 0.89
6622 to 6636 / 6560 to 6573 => 0.85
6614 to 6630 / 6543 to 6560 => 0.85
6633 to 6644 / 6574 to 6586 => 0.91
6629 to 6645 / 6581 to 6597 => 0.89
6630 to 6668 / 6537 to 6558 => 0.79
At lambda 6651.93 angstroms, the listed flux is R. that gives 6.813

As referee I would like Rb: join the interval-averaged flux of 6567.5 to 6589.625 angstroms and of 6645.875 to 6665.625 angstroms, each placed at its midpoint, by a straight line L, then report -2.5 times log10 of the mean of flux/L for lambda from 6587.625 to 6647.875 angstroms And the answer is -0.05 mag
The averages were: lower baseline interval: 8.7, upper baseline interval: 7.22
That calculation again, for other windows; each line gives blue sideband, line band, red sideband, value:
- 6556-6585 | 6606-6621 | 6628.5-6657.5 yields -0.05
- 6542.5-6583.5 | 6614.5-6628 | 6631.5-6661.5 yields 0.01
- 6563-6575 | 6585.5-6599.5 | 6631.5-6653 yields -0.05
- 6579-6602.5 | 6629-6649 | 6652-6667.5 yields -0.04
